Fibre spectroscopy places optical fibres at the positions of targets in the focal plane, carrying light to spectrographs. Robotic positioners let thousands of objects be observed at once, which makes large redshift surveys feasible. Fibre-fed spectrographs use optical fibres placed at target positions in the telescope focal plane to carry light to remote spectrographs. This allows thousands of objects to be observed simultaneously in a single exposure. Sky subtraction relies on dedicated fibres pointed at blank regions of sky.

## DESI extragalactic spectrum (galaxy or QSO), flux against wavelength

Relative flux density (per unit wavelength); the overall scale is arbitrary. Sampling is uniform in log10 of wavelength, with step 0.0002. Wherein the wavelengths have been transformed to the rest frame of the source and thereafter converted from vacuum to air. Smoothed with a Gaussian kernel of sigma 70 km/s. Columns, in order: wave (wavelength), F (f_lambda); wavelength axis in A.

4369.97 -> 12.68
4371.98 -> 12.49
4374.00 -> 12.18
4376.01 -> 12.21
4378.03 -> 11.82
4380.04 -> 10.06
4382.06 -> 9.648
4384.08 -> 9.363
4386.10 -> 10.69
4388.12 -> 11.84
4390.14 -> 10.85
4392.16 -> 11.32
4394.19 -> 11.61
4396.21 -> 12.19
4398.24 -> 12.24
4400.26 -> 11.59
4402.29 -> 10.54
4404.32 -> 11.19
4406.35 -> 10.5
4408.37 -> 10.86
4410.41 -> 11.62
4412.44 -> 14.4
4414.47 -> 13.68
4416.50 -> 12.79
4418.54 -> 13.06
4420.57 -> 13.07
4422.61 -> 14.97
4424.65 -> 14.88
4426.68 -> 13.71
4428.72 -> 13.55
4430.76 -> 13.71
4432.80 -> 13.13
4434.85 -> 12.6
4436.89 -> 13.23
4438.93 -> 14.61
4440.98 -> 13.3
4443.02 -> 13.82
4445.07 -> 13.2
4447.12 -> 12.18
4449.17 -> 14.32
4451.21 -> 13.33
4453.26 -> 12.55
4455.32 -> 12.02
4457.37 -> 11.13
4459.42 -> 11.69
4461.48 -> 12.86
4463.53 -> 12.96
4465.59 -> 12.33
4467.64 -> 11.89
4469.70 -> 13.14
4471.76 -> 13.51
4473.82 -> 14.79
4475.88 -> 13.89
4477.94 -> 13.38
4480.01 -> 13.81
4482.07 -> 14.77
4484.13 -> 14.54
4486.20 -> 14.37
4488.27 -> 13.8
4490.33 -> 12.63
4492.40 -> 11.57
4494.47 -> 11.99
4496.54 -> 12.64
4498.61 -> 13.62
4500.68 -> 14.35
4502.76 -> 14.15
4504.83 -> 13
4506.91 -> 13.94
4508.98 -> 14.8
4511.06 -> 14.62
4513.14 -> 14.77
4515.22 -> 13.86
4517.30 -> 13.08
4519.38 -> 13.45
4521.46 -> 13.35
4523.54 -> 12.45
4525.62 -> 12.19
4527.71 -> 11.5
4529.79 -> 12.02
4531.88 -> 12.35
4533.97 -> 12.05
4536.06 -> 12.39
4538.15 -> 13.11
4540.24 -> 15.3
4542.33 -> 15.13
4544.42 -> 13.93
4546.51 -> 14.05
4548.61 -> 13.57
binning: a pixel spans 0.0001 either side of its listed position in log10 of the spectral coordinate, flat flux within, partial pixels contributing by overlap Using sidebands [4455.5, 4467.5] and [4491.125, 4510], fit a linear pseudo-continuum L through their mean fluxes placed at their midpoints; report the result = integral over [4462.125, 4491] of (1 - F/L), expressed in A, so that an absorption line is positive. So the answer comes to -2.2 A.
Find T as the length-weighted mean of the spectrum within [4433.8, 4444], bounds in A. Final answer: 13.5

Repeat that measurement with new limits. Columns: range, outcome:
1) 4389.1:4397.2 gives 11.5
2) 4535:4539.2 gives 12.7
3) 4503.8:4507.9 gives 13.4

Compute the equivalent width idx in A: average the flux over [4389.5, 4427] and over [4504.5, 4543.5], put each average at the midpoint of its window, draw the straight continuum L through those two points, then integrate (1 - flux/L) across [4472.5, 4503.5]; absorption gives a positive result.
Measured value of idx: -1.4 A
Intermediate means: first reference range 12.4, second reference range 13.3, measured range 13.6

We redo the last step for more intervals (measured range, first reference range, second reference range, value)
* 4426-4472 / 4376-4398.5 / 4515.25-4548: -4.0 A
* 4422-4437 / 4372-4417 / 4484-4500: -2.0 A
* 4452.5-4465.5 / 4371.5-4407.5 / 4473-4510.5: 0.7 A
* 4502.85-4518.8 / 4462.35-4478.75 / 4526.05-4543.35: -1.2 A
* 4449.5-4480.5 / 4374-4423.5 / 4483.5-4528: -0.3 A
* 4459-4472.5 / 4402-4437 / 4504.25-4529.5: 0.5 A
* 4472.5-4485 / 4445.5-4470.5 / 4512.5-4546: -1.4 A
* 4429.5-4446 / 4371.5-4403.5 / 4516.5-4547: -2.2 A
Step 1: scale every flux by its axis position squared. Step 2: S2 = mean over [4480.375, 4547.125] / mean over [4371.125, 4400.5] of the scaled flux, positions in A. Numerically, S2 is 1.26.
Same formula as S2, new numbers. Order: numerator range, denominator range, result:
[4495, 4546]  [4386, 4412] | 1.24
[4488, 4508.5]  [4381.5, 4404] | 1.25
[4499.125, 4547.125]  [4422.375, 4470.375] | 1.06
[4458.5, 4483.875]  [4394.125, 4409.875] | 1.21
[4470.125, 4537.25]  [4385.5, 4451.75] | 1.09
